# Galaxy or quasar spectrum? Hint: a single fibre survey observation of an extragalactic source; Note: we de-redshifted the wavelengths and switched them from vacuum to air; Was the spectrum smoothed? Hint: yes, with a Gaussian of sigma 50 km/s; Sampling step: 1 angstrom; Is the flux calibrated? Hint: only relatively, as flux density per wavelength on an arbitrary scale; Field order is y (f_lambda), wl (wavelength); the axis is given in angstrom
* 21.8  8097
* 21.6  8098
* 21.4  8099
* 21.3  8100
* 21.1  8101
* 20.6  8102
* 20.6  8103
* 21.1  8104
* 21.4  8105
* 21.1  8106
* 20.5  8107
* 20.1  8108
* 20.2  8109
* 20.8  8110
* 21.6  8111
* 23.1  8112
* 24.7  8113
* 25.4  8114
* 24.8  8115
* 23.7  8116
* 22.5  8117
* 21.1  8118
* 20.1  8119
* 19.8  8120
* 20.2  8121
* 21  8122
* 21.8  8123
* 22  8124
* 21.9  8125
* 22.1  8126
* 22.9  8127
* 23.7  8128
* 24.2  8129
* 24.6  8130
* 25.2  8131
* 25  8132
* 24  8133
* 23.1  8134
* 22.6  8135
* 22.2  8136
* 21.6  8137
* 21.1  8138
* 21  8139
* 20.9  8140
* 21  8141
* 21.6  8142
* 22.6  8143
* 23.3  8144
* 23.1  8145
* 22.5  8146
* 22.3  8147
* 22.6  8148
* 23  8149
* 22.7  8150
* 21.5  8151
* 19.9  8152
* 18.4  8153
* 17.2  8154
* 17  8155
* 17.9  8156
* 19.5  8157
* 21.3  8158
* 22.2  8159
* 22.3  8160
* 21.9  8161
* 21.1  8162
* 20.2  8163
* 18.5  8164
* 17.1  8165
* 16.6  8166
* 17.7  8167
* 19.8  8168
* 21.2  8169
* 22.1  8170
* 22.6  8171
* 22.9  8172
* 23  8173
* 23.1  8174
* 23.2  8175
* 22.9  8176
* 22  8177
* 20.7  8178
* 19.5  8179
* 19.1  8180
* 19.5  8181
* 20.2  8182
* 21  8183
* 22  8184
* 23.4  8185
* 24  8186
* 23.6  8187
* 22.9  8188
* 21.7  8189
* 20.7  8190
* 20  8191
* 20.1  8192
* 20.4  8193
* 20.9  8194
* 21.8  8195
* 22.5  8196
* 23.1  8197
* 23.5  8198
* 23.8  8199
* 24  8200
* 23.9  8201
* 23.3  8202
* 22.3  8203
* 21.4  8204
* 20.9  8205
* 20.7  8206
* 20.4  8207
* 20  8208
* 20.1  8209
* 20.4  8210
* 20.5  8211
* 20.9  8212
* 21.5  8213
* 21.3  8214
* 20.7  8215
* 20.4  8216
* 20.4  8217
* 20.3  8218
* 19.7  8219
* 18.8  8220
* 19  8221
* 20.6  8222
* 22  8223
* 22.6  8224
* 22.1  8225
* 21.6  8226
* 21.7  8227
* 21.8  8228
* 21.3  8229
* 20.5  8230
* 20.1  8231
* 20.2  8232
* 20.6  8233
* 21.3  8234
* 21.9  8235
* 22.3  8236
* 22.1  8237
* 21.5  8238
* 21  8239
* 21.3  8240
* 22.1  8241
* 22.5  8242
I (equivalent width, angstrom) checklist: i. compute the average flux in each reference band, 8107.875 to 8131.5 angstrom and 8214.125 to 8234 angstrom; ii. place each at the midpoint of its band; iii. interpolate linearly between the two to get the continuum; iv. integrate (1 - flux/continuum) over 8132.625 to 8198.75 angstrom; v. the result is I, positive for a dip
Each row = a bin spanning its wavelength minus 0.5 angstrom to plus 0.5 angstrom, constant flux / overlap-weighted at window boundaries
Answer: 1.2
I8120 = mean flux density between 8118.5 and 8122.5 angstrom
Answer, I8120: 20.3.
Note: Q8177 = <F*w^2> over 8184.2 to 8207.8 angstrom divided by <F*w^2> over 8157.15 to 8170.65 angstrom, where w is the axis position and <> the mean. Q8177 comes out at 1.1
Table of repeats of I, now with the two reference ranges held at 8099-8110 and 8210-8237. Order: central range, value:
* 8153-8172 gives 0.95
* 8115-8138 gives -1.86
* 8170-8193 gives -0.89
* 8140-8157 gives -0.10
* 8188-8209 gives -0.85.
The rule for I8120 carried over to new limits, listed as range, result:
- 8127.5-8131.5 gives 24.4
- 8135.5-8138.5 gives 21.6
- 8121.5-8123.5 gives 21.4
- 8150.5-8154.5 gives 19.2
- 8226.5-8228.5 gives 21.8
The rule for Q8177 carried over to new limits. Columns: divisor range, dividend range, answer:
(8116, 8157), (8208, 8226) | 0.97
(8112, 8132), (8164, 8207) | 0.96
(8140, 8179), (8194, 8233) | 1.03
